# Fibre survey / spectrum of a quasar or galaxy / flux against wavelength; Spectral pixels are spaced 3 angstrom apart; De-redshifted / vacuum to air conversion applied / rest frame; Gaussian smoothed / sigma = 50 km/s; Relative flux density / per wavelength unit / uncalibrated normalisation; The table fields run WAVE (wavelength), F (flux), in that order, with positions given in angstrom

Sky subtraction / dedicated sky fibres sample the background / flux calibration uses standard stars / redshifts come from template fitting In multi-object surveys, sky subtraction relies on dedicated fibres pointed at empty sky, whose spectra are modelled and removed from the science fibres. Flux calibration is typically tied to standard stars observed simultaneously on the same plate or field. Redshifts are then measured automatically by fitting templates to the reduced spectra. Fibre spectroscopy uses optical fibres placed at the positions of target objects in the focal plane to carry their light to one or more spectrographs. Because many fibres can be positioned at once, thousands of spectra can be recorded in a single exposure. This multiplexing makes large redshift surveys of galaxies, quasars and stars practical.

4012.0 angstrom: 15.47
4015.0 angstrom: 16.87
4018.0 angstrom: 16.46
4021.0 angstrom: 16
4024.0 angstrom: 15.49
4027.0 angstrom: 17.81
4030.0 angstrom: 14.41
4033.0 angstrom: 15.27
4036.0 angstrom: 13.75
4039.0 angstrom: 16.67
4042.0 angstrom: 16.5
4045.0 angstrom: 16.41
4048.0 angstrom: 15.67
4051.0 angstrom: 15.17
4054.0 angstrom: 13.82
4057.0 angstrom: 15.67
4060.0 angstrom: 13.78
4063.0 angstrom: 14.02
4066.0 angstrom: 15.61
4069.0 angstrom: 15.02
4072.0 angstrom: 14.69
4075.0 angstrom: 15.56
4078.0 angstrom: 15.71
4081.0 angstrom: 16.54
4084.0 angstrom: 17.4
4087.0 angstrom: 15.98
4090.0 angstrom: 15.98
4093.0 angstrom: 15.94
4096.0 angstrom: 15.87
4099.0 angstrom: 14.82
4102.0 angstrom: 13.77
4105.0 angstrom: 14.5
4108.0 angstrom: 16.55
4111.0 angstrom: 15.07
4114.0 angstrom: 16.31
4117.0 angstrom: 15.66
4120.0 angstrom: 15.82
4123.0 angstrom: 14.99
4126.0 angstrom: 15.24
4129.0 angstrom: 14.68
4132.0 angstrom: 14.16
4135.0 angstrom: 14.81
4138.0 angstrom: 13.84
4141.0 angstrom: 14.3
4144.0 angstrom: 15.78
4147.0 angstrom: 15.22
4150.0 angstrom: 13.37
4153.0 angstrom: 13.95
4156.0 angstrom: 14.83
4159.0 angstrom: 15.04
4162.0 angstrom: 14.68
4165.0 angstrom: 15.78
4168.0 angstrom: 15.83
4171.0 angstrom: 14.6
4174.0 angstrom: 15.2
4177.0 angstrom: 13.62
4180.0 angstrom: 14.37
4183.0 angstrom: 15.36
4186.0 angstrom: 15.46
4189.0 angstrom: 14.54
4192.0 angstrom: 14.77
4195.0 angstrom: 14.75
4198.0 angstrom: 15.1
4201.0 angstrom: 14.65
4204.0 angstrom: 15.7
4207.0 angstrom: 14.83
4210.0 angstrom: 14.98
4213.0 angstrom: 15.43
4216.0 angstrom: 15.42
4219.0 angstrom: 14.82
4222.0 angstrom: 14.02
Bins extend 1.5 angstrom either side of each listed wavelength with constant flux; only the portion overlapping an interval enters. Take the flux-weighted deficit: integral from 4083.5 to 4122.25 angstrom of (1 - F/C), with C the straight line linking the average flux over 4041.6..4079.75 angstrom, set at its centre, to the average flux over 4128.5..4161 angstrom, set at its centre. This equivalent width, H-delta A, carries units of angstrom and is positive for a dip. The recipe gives -2.0 angstrom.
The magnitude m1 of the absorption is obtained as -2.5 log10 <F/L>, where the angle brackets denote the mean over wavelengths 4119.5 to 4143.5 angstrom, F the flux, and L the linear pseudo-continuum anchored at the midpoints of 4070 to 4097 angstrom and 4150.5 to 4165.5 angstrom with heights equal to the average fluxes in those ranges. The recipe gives 0.03 mag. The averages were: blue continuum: 15.9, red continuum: 14.7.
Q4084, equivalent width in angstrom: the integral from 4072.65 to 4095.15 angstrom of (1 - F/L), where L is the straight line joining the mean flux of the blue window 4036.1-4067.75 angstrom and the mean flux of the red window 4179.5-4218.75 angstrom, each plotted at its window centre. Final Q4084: -1.3 angstrom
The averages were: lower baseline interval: 15.3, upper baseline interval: 15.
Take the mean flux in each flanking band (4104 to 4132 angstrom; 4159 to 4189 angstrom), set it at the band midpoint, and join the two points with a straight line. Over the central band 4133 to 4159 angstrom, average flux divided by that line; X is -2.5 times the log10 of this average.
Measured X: 0.05 mag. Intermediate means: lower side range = 15.4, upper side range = 15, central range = 14.5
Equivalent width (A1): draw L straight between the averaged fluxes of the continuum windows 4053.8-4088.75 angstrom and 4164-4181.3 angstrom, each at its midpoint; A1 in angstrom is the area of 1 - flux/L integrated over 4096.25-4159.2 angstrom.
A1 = 0.8 angstrom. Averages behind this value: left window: 15.4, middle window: 14.9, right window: 14.9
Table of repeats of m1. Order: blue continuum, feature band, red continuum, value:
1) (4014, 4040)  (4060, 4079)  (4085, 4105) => 0.04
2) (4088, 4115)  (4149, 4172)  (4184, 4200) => 0.02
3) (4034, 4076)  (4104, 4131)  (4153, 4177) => -0.03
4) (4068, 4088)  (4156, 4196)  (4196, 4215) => 0.03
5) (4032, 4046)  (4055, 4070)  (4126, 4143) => 0.05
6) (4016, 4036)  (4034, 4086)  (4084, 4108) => 0.01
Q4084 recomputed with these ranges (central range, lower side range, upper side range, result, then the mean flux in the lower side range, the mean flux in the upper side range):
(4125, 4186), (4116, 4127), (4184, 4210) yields 1.9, 15.4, 15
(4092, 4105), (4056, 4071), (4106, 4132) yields 0.2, 14.8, 15.4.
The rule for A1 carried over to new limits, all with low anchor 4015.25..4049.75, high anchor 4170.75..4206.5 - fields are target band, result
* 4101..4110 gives 0.2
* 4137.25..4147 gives 0.2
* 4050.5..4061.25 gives 0.8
